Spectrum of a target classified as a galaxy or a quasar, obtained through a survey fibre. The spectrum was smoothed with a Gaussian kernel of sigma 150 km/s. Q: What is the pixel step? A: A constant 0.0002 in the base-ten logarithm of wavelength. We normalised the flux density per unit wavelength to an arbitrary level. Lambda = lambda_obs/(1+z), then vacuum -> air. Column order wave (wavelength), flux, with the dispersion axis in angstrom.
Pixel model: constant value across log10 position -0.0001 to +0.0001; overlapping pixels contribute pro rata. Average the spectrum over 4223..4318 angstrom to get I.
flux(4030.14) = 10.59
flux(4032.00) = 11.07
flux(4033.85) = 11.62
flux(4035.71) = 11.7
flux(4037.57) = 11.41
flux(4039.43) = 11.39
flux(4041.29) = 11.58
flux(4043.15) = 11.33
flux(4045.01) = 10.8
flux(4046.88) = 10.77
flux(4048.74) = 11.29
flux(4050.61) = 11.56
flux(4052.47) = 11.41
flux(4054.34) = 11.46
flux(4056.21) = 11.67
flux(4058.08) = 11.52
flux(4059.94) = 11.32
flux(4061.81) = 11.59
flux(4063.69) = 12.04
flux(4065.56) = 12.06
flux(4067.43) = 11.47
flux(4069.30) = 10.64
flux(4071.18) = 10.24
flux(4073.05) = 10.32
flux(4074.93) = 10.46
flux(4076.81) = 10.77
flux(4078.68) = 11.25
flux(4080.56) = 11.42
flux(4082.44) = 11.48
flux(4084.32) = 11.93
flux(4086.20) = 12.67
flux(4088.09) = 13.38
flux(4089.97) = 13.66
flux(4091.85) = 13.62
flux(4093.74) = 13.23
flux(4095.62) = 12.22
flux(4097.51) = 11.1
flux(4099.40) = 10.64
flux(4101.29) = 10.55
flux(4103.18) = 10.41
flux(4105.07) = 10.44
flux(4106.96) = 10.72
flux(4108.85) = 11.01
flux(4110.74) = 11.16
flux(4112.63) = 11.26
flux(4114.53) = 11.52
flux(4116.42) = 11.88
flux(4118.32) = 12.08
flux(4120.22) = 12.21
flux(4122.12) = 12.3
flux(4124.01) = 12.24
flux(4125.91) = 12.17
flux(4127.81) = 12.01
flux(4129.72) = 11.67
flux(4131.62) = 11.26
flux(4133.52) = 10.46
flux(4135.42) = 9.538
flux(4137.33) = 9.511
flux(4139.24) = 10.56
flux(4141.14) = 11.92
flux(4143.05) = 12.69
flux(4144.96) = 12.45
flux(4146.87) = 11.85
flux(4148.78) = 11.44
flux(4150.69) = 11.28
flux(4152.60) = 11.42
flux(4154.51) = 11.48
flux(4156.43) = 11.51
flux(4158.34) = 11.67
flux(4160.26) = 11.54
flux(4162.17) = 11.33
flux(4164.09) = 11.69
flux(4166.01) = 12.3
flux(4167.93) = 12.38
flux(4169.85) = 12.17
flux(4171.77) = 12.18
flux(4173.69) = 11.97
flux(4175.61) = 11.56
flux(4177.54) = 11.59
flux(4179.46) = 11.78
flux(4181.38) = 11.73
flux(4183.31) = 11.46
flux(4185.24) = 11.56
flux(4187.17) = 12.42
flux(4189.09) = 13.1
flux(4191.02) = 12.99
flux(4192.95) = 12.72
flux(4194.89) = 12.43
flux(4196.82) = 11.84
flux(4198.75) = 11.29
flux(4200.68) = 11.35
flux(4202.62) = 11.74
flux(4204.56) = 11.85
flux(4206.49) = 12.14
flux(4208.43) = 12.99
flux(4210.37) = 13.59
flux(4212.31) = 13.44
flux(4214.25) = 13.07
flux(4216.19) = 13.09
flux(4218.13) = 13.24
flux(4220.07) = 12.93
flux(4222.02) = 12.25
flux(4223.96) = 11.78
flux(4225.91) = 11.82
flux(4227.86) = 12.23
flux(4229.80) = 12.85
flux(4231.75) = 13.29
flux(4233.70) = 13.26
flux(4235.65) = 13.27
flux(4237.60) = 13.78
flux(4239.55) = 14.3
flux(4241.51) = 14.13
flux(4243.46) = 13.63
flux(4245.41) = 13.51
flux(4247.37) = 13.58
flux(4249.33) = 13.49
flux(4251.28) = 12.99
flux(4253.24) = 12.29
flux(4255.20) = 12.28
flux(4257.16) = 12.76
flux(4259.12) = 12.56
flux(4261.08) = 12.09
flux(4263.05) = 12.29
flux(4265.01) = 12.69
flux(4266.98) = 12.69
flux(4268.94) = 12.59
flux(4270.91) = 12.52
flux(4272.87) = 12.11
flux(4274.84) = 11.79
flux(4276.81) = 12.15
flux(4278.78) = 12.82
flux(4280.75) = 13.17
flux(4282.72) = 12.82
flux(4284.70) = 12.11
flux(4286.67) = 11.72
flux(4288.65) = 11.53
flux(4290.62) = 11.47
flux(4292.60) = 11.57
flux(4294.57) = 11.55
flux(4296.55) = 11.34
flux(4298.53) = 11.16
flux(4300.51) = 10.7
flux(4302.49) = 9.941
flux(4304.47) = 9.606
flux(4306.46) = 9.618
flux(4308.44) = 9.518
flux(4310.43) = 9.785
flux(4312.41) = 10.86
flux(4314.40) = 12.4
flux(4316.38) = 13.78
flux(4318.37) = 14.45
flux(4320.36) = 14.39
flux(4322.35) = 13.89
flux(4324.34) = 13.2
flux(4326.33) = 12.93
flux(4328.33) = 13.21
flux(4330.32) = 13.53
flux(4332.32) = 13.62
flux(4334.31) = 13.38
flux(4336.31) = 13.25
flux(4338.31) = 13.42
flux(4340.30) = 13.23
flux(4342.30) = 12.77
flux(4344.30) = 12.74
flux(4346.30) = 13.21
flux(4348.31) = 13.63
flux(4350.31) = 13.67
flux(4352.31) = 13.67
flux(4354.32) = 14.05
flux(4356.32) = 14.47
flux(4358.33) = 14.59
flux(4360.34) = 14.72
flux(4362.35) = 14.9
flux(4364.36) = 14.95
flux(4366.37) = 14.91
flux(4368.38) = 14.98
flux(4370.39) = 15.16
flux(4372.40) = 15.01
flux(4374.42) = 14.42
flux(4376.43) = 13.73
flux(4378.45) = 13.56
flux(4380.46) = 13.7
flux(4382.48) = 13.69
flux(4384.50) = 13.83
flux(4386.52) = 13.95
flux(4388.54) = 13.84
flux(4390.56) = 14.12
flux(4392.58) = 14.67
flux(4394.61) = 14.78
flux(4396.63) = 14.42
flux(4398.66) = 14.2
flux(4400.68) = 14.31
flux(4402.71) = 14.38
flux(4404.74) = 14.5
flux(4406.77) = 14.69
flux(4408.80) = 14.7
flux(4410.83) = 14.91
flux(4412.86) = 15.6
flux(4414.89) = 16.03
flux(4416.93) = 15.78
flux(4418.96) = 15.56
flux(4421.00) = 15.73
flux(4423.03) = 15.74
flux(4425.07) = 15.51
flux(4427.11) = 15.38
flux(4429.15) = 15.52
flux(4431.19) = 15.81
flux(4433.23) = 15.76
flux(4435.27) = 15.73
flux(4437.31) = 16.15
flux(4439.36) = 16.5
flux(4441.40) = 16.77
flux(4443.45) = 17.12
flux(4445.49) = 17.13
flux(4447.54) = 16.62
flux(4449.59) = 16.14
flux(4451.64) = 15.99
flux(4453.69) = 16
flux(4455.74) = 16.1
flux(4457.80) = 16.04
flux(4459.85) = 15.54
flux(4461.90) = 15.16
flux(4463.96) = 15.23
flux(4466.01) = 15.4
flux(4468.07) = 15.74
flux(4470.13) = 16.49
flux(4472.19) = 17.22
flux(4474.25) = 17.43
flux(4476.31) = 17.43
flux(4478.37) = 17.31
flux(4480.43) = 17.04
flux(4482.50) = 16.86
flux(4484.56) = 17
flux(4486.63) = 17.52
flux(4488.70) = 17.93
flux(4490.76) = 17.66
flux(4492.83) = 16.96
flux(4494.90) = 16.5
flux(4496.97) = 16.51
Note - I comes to 12.2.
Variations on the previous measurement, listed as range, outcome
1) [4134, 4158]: 11.3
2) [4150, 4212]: 12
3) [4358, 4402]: 14.4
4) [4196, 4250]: 12.8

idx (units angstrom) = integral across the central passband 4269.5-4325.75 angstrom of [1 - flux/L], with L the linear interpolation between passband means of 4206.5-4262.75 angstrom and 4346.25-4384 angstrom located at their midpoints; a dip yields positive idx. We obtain 7.21 angstrom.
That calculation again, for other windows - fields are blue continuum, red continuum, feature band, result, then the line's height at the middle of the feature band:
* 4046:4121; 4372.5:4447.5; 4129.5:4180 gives 3.2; 12.3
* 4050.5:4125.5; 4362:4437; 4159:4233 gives 2.6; 12.7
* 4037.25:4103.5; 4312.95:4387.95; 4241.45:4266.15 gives 0.3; 13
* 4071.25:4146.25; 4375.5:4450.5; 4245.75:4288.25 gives 2.7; 13.4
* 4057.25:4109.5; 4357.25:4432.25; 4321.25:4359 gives 1.9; 14.2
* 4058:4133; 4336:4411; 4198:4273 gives 0.6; 12.9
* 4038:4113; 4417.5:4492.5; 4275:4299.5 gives 3.9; 14.2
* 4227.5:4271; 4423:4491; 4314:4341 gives 1.5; 14.3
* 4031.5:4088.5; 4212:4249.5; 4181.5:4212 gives 1.3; 12.8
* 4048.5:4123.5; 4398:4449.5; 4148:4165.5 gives 1.3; 12.4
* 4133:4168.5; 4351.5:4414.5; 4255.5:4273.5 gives 0.6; 12.9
